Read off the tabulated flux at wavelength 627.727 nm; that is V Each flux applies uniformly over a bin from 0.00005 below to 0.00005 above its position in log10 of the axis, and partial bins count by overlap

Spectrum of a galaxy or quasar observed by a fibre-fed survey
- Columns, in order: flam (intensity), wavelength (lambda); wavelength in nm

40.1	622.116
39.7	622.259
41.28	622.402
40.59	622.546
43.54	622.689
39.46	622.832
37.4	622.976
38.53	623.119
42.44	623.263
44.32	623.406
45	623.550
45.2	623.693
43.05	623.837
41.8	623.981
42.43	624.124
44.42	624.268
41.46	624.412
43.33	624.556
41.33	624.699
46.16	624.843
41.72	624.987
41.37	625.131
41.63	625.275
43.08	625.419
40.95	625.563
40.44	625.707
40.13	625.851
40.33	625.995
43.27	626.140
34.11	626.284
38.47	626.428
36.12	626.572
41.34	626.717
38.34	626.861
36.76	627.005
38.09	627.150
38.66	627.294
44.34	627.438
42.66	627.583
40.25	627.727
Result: 40.25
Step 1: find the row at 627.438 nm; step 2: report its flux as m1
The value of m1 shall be 44.34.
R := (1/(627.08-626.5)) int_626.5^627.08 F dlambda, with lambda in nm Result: 38.1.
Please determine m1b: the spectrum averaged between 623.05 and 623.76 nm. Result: 43.1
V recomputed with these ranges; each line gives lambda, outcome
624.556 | 43.33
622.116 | 40.1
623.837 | 43.05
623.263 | 42.44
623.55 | 45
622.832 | 39.46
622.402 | 41.28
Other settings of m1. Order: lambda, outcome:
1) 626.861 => 38.34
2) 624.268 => 44.42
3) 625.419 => 43.08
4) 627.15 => 38.09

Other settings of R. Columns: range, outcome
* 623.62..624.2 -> 43.2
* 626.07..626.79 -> 38.7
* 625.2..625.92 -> 41.3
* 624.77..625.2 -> 43.1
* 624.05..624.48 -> 42.8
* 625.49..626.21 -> 41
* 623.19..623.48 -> 43.3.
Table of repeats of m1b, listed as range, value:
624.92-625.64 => 41.7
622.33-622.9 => 41.3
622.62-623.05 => 40.1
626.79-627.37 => 38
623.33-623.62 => 44.6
